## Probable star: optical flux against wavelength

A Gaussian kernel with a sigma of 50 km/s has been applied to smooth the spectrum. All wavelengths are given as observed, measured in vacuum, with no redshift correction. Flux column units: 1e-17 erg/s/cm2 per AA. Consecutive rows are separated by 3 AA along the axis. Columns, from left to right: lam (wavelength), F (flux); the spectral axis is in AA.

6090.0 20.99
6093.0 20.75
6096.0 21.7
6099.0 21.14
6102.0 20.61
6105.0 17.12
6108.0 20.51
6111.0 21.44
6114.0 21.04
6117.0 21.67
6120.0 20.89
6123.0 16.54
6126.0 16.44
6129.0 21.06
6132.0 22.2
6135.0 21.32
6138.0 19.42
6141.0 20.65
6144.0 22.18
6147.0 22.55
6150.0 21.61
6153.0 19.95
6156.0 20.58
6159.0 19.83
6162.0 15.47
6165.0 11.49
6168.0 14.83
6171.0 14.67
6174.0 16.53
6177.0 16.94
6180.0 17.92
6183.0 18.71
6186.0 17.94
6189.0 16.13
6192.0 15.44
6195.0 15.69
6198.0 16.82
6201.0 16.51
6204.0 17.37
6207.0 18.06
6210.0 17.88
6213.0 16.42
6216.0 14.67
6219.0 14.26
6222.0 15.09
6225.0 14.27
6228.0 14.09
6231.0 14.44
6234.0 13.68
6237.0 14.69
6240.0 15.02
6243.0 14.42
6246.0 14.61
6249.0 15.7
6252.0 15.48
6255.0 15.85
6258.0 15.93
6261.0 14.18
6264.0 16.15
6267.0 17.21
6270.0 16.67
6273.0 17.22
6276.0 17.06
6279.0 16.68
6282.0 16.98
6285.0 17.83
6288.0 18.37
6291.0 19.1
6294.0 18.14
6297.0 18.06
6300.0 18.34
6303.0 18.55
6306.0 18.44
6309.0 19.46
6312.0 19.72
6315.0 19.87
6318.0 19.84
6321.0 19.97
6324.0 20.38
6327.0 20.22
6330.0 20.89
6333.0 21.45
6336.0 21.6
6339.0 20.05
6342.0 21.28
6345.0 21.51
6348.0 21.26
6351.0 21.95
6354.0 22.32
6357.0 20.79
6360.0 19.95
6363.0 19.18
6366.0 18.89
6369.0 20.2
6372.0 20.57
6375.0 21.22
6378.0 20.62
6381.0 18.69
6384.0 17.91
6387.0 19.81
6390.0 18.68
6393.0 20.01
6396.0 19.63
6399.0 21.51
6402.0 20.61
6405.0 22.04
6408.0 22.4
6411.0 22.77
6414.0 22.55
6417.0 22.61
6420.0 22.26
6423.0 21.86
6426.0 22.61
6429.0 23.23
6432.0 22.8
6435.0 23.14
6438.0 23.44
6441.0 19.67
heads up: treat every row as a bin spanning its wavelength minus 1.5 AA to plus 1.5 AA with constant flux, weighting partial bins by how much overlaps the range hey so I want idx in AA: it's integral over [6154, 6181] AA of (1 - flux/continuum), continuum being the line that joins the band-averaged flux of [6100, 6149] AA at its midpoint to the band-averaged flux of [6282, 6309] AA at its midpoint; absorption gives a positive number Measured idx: 4.6 AA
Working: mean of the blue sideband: 20.4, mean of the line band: 16.5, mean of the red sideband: 18.3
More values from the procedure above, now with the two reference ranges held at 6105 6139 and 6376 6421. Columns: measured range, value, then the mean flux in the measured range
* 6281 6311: 3.2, 18.4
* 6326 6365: -0.5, 20.9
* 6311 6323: 0.4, 19.9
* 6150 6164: 0.8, 19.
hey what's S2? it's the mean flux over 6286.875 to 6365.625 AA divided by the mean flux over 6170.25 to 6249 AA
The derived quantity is 1.26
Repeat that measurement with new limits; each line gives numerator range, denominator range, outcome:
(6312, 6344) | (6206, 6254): 1.36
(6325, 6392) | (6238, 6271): 1.31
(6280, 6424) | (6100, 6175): 1.05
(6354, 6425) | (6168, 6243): 1.30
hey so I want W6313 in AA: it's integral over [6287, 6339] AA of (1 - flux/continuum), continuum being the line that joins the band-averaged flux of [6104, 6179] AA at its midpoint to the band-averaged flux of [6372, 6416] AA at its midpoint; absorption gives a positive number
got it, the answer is 1.4 AA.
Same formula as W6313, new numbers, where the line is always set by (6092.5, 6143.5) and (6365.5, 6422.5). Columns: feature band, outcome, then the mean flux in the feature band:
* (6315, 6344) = 0.0 AA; 20.6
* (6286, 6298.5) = 1.3 AA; 18.4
